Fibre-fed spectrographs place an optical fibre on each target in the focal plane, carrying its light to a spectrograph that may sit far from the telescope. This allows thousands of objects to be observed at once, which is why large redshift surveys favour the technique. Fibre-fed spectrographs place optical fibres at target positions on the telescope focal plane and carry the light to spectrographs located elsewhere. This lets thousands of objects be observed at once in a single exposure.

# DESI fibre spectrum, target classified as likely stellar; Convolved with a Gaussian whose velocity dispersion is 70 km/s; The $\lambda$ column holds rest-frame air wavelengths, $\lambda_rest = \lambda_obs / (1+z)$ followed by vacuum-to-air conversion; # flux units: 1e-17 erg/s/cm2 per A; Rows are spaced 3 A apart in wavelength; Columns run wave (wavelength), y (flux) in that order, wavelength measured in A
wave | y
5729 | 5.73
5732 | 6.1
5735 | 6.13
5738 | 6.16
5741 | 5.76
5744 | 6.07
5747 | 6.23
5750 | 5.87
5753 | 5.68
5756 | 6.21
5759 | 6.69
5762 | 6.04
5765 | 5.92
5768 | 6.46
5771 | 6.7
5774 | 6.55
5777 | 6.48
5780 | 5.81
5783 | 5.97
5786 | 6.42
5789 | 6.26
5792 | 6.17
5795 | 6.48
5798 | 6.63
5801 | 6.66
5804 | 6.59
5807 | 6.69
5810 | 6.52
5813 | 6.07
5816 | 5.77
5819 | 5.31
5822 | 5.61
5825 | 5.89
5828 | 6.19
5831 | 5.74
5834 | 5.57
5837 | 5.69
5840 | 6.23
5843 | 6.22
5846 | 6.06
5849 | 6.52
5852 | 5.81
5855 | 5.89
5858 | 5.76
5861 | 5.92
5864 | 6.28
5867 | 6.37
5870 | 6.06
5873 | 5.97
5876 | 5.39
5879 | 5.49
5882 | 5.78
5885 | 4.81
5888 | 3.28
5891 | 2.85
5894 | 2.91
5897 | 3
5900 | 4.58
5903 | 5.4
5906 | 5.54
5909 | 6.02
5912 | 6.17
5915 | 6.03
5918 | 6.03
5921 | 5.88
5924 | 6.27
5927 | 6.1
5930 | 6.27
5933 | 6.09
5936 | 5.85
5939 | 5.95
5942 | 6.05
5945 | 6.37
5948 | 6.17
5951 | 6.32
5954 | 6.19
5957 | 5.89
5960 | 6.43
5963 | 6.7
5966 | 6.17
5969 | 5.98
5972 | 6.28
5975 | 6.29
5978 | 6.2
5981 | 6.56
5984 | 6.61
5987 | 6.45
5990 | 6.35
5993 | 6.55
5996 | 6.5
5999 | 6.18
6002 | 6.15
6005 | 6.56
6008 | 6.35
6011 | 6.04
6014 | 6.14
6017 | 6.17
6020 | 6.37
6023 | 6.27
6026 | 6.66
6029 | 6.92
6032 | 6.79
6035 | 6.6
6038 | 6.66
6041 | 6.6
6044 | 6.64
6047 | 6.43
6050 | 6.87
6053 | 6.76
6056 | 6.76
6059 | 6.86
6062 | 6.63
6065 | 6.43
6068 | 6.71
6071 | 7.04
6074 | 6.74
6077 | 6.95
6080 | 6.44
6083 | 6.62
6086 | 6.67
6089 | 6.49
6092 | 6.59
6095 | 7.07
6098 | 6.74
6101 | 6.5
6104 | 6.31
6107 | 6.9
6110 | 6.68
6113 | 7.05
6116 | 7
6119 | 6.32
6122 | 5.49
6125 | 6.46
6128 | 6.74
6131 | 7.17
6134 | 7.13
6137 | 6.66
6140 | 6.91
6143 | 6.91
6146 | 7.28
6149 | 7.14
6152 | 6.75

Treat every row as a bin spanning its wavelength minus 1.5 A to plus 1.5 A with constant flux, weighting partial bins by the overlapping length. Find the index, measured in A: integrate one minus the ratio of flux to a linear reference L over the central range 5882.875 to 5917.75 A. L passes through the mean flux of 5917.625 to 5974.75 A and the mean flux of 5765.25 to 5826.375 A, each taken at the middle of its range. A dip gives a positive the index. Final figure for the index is 8.5 A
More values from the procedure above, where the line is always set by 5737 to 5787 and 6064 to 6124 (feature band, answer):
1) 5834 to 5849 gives 0.6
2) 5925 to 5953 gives 1.3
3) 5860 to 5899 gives 8.7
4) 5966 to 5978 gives 0.5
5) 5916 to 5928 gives 0.6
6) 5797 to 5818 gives -0.5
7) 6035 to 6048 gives -0.1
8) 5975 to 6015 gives 0.9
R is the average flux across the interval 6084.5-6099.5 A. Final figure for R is 6.71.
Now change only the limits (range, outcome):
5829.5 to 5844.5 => 5.89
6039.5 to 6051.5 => 6.64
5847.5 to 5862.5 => 5.98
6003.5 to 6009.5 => 6.45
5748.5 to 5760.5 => 6.11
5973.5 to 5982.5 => 6.35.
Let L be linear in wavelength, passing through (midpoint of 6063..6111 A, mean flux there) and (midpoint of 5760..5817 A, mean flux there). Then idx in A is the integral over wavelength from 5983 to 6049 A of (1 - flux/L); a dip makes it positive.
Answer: 1.41 A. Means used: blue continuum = 6.33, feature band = 6.46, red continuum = 6.68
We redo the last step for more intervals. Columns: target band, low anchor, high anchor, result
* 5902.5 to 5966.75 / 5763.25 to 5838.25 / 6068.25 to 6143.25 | 3.1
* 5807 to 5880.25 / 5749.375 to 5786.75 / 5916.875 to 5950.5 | 2.6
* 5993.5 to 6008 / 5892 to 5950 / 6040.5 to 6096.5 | -0.4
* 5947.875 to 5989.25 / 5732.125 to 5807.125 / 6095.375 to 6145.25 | 1.3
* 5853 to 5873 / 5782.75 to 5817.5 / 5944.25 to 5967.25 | 0.9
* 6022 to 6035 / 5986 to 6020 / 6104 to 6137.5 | -0.6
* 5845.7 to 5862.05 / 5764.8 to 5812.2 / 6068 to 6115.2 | 1.2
